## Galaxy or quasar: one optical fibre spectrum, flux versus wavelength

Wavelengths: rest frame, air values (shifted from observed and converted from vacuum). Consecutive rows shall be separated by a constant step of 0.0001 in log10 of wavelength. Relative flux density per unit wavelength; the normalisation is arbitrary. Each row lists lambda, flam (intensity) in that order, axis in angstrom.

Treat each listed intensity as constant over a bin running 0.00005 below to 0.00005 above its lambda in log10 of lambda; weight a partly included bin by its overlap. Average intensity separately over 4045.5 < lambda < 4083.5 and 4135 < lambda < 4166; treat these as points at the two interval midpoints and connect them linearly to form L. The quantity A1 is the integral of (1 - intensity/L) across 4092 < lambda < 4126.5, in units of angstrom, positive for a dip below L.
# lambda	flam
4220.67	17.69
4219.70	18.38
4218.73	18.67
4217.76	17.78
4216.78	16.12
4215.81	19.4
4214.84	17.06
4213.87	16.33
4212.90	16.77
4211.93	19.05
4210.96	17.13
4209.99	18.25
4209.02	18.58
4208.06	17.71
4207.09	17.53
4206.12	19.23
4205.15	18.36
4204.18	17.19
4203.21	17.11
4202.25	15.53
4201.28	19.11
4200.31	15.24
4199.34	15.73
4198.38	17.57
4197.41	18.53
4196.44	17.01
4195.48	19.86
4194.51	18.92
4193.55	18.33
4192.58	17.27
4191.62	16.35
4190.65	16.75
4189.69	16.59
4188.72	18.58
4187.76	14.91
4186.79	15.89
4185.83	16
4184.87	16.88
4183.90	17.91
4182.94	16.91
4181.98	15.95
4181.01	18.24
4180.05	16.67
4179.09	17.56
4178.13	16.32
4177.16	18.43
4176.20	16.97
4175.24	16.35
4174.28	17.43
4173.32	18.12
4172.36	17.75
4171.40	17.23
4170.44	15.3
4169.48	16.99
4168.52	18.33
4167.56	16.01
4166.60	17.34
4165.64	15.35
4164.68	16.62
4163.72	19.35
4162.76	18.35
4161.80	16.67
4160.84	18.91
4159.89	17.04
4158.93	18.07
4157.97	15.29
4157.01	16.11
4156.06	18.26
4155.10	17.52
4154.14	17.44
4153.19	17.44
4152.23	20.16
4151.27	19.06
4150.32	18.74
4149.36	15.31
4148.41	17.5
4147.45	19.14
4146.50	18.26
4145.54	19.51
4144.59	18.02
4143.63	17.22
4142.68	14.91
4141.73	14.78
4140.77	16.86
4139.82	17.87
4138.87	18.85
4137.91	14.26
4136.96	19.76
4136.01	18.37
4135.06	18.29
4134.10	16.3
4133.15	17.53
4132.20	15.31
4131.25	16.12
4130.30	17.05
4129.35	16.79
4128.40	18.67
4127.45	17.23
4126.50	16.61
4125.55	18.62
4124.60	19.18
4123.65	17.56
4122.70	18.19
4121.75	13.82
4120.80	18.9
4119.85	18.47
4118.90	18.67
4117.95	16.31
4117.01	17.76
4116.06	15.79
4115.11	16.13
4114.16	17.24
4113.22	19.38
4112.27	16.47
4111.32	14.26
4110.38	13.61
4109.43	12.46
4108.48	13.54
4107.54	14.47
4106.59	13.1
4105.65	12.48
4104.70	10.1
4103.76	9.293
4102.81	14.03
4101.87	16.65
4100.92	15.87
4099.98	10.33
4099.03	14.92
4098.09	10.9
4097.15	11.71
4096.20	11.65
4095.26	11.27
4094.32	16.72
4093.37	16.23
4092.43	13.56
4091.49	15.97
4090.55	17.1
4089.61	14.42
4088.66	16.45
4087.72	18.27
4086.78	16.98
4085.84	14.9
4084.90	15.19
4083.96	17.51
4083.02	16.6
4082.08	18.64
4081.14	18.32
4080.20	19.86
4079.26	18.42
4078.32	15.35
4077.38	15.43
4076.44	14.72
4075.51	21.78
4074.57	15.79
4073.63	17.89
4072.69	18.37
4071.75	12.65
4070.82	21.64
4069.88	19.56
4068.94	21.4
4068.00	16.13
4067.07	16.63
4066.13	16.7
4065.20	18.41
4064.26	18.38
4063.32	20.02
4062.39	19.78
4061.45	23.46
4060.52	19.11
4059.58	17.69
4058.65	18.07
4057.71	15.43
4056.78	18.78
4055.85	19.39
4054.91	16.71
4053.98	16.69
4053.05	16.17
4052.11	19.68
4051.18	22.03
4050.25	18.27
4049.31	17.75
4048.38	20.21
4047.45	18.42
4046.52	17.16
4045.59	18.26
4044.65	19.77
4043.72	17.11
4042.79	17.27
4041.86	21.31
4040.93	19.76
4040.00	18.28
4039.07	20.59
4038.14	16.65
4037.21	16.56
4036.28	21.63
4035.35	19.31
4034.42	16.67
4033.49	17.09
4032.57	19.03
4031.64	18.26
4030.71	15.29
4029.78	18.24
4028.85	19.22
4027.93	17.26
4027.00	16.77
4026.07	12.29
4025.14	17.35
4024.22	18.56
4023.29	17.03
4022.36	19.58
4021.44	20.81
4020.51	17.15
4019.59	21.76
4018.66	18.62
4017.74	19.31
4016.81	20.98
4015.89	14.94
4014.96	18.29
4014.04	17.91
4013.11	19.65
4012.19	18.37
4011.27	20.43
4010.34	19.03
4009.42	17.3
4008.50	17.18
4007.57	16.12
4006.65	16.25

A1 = 5.5 angstrom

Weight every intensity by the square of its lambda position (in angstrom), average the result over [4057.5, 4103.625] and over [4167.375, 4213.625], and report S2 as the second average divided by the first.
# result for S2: 1.10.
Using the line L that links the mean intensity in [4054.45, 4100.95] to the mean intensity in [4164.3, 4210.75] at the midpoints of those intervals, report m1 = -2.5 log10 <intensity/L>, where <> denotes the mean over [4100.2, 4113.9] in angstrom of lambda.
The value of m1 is 0.21 mag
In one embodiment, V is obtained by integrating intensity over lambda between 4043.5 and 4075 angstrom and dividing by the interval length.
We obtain 18.3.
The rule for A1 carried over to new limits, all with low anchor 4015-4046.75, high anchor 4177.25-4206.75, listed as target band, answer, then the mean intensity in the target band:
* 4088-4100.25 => 2.6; 14.1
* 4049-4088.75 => 0.1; 17.9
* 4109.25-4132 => 1.0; 16.9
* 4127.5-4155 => 0.1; 17.5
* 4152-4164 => -0.2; 17.7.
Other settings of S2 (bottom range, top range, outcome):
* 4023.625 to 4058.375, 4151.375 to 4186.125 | 1.02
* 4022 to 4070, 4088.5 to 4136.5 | 0.88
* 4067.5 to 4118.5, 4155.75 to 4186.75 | 1.14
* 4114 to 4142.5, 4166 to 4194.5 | 1.01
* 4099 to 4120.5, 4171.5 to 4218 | 1.22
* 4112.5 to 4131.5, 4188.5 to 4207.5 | 1.04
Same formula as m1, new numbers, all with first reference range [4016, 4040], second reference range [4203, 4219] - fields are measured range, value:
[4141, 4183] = 0.03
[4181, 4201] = 0.04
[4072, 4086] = 0.05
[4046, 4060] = 0.00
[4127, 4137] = 0.04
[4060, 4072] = -0.04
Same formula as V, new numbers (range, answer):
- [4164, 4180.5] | 17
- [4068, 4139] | 16.2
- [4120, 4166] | 17.5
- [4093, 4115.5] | 13.8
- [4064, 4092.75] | 17.2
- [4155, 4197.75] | 17.2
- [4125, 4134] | 17.1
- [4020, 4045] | 18.1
